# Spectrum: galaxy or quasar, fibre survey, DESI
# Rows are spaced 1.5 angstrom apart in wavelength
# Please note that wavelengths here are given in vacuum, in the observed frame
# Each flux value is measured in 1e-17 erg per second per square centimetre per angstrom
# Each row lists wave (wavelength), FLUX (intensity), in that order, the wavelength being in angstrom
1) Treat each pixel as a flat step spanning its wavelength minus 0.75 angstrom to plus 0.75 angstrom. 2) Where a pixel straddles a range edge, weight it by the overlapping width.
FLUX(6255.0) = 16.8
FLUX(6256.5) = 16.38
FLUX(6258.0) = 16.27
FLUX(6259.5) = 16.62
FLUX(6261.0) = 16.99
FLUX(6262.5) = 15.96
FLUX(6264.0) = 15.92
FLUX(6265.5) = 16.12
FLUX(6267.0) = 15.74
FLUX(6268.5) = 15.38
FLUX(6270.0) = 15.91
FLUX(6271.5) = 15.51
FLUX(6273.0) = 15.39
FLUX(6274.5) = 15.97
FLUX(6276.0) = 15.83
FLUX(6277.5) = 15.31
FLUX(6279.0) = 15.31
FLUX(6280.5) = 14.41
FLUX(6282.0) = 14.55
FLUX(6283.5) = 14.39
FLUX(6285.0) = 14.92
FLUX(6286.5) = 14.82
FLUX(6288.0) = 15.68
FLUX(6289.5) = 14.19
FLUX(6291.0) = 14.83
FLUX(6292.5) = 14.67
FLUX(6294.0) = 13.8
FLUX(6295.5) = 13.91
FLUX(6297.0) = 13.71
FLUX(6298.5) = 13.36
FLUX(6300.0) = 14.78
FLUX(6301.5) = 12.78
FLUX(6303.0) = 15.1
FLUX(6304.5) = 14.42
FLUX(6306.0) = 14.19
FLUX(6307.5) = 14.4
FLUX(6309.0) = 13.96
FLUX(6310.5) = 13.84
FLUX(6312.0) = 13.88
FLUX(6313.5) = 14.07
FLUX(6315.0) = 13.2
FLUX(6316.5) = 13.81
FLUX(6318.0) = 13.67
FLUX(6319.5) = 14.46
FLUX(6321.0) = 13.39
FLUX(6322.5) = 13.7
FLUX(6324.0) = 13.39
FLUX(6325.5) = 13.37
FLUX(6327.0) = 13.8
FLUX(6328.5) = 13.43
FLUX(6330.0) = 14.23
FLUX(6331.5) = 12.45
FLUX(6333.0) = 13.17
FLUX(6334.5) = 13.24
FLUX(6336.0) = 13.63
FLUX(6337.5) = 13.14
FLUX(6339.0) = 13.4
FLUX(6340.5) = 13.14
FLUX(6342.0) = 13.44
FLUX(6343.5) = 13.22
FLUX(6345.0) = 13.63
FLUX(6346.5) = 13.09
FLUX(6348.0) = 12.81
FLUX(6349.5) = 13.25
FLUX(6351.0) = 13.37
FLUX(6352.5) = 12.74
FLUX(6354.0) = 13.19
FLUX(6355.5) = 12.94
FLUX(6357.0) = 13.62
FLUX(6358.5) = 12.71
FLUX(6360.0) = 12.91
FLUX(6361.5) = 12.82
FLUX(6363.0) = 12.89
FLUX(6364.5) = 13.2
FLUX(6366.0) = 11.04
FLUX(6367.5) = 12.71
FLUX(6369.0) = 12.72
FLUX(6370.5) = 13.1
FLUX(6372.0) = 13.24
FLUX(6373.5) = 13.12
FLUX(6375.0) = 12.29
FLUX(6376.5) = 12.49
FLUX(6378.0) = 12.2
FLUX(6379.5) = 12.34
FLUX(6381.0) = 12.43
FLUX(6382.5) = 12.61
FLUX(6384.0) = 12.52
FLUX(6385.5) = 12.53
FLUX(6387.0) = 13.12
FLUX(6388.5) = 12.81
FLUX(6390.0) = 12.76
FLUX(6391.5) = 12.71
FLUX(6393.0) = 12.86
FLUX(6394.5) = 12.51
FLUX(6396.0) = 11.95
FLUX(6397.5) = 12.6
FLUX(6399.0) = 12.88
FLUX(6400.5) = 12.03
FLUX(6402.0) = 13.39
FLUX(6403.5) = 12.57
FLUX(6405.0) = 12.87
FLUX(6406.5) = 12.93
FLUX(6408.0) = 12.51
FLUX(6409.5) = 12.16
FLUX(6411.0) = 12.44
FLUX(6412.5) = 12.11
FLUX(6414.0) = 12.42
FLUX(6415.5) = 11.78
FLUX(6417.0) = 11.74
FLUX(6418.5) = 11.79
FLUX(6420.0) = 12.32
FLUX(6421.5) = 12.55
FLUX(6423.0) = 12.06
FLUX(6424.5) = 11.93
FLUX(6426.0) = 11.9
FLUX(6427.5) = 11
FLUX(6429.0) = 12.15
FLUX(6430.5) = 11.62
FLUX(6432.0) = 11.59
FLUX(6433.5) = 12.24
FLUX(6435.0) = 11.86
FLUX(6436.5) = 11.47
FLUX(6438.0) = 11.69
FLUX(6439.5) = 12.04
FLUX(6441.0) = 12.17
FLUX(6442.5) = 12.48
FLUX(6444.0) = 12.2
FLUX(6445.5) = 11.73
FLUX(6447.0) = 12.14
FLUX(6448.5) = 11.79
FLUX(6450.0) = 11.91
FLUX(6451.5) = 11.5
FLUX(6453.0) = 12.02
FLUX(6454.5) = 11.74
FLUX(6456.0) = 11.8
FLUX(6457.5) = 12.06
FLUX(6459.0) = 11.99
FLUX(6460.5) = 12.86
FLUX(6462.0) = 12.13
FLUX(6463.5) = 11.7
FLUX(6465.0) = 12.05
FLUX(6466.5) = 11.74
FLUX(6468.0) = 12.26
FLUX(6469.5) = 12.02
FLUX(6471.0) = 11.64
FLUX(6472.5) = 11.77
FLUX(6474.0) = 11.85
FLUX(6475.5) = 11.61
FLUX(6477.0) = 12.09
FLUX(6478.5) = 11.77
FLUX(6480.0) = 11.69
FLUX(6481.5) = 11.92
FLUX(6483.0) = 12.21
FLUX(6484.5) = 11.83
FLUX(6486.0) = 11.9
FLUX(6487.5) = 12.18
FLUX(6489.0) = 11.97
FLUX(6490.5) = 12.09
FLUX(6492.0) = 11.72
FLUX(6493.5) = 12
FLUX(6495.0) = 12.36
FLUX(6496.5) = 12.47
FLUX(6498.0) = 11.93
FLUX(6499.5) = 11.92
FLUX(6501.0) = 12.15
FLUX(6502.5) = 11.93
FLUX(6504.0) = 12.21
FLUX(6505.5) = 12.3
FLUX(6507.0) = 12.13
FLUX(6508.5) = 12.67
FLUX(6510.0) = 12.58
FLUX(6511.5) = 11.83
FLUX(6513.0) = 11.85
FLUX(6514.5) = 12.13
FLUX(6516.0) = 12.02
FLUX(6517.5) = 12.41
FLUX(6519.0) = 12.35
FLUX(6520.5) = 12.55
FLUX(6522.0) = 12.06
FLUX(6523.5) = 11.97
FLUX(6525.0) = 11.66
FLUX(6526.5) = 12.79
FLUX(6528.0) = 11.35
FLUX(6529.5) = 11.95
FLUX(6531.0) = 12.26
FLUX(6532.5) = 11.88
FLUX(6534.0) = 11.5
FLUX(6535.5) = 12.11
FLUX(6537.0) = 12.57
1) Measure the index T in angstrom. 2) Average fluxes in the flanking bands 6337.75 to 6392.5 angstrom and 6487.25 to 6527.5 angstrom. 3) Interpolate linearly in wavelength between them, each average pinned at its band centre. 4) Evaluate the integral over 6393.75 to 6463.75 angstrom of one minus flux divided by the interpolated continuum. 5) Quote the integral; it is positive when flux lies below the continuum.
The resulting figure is 2.4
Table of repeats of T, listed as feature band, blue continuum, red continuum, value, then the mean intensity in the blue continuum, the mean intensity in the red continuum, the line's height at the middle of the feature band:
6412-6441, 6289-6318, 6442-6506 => 1.5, 14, 12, 12.6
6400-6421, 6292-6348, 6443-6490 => 0.4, 13.7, 11.9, 12.6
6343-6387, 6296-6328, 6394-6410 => 1.0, 13.9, 12.6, 13.1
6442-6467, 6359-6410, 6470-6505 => 0.4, 12.6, 12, 12.2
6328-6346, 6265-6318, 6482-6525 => 0.9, 14.6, 12.1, 14.1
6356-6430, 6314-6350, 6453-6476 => 1.5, 13.4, 12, 12.7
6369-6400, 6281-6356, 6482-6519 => 1.2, 13.8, 12.1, 13.2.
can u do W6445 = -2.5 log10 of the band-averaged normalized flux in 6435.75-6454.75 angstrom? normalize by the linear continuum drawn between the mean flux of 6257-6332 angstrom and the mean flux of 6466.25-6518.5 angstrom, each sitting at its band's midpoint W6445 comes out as 0.06 mag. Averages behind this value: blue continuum 14.6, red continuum 12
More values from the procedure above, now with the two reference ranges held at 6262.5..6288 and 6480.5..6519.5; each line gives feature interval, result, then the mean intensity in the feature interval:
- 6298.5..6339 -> 0.077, 13.7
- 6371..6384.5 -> 0.106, 12.6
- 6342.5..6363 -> 0.091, 13.1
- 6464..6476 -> 0.060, 11.9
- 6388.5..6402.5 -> 0.083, 12.6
